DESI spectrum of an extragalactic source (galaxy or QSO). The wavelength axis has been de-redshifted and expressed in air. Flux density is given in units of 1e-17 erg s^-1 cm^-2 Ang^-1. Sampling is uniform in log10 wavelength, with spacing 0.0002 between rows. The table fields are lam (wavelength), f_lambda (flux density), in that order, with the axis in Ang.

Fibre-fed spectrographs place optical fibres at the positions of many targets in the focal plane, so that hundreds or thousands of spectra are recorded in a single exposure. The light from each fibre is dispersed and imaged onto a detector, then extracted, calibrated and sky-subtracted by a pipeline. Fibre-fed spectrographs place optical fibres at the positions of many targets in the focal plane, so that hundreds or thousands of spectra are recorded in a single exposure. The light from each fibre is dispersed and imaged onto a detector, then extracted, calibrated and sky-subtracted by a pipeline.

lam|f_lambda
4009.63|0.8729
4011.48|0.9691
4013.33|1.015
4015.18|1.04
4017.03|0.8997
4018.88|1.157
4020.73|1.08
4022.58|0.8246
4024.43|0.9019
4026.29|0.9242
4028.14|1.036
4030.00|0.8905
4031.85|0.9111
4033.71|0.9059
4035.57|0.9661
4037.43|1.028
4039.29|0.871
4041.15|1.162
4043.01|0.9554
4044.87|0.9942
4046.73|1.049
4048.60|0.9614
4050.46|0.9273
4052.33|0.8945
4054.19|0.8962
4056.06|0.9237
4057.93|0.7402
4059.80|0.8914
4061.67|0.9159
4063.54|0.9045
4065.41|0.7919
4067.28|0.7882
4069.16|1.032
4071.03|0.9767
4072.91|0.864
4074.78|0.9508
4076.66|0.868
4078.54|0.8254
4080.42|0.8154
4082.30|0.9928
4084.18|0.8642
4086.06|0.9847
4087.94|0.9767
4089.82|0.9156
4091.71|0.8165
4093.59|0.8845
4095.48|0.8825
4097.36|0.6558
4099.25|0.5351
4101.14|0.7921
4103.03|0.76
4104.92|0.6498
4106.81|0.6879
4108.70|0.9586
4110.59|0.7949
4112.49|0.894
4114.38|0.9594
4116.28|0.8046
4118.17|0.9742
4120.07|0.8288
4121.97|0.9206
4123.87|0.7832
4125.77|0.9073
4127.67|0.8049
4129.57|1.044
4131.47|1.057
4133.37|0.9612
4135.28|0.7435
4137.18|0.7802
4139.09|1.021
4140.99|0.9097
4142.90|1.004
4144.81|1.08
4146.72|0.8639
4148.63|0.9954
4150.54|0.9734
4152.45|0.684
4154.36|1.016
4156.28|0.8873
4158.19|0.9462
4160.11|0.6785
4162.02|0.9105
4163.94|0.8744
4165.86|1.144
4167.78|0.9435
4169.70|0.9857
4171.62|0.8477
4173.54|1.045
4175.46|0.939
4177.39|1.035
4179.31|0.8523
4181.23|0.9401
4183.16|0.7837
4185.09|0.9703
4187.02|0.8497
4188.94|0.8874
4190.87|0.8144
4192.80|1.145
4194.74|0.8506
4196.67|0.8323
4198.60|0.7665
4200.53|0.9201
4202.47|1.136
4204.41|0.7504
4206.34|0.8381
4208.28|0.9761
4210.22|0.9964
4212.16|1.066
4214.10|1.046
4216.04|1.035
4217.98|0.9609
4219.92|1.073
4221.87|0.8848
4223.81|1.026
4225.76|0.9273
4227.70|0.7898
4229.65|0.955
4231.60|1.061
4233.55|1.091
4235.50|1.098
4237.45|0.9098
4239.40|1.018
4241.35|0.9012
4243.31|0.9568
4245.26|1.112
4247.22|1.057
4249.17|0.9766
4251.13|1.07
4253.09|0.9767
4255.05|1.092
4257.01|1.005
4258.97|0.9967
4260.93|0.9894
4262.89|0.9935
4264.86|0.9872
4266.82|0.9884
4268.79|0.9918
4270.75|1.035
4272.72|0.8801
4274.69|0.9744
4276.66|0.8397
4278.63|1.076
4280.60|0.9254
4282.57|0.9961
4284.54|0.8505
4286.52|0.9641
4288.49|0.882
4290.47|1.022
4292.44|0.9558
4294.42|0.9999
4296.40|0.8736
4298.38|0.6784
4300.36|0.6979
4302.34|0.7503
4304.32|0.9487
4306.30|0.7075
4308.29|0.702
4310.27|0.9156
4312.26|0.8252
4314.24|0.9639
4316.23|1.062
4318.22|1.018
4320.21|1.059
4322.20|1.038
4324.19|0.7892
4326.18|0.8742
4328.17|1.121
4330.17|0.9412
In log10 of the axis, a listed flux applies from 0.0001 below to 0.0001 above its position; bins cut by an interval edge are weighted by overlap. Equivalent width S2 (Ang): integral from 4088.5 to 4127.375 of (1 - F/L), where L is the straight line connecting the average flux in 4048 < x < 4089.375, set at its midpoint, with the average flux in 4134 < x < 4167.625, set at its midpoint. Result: 3.63 Ang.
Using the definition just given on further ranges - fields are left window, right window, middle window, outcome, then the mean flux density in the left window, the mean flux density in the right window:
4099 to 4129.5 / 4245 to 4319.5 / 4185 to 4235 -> -3.2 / 0.829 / 0.94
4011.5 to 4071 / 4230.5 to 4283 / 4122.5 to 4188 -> 3.7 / 0.945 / 1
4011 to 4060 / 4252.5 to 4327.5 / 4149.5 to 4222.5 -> 0.9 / 0.957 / 0.93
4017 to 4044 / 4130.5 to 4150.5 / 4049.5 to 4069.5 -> 1.8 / 0.97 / 0.943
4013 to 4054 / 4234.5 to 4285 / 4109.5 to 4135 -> 2.1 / 0.971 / 0.99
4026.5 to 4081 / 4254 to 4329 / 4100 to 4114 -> 2.0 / 0.923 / 0.933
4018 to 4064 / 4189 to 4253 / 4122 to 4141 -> 1.1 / 0.949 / 0.969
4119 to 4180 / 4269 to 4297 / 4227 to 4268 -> -2.6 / 0.921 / 0.95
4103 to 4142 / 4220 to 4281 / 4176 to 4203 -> 0.7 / 0.872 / 0.988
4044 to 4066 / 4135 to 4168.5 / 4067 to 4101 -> 1.6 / 0.909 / 0.917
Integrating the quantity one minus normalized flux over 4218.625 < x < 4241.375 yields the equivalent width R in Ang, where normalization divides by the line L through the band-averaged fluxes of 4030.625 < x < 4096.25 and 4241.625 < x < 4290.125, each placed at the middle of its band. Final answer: -0.2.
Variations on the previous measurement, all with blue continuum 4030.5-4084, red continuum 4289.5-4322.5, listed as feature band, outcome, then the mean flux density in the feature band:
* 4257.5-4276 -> -1.7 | 0.98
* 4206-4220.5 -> -1.6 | 1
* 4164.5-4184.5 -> -1.0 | 0.95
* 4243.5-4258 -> -2.2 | 1.04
